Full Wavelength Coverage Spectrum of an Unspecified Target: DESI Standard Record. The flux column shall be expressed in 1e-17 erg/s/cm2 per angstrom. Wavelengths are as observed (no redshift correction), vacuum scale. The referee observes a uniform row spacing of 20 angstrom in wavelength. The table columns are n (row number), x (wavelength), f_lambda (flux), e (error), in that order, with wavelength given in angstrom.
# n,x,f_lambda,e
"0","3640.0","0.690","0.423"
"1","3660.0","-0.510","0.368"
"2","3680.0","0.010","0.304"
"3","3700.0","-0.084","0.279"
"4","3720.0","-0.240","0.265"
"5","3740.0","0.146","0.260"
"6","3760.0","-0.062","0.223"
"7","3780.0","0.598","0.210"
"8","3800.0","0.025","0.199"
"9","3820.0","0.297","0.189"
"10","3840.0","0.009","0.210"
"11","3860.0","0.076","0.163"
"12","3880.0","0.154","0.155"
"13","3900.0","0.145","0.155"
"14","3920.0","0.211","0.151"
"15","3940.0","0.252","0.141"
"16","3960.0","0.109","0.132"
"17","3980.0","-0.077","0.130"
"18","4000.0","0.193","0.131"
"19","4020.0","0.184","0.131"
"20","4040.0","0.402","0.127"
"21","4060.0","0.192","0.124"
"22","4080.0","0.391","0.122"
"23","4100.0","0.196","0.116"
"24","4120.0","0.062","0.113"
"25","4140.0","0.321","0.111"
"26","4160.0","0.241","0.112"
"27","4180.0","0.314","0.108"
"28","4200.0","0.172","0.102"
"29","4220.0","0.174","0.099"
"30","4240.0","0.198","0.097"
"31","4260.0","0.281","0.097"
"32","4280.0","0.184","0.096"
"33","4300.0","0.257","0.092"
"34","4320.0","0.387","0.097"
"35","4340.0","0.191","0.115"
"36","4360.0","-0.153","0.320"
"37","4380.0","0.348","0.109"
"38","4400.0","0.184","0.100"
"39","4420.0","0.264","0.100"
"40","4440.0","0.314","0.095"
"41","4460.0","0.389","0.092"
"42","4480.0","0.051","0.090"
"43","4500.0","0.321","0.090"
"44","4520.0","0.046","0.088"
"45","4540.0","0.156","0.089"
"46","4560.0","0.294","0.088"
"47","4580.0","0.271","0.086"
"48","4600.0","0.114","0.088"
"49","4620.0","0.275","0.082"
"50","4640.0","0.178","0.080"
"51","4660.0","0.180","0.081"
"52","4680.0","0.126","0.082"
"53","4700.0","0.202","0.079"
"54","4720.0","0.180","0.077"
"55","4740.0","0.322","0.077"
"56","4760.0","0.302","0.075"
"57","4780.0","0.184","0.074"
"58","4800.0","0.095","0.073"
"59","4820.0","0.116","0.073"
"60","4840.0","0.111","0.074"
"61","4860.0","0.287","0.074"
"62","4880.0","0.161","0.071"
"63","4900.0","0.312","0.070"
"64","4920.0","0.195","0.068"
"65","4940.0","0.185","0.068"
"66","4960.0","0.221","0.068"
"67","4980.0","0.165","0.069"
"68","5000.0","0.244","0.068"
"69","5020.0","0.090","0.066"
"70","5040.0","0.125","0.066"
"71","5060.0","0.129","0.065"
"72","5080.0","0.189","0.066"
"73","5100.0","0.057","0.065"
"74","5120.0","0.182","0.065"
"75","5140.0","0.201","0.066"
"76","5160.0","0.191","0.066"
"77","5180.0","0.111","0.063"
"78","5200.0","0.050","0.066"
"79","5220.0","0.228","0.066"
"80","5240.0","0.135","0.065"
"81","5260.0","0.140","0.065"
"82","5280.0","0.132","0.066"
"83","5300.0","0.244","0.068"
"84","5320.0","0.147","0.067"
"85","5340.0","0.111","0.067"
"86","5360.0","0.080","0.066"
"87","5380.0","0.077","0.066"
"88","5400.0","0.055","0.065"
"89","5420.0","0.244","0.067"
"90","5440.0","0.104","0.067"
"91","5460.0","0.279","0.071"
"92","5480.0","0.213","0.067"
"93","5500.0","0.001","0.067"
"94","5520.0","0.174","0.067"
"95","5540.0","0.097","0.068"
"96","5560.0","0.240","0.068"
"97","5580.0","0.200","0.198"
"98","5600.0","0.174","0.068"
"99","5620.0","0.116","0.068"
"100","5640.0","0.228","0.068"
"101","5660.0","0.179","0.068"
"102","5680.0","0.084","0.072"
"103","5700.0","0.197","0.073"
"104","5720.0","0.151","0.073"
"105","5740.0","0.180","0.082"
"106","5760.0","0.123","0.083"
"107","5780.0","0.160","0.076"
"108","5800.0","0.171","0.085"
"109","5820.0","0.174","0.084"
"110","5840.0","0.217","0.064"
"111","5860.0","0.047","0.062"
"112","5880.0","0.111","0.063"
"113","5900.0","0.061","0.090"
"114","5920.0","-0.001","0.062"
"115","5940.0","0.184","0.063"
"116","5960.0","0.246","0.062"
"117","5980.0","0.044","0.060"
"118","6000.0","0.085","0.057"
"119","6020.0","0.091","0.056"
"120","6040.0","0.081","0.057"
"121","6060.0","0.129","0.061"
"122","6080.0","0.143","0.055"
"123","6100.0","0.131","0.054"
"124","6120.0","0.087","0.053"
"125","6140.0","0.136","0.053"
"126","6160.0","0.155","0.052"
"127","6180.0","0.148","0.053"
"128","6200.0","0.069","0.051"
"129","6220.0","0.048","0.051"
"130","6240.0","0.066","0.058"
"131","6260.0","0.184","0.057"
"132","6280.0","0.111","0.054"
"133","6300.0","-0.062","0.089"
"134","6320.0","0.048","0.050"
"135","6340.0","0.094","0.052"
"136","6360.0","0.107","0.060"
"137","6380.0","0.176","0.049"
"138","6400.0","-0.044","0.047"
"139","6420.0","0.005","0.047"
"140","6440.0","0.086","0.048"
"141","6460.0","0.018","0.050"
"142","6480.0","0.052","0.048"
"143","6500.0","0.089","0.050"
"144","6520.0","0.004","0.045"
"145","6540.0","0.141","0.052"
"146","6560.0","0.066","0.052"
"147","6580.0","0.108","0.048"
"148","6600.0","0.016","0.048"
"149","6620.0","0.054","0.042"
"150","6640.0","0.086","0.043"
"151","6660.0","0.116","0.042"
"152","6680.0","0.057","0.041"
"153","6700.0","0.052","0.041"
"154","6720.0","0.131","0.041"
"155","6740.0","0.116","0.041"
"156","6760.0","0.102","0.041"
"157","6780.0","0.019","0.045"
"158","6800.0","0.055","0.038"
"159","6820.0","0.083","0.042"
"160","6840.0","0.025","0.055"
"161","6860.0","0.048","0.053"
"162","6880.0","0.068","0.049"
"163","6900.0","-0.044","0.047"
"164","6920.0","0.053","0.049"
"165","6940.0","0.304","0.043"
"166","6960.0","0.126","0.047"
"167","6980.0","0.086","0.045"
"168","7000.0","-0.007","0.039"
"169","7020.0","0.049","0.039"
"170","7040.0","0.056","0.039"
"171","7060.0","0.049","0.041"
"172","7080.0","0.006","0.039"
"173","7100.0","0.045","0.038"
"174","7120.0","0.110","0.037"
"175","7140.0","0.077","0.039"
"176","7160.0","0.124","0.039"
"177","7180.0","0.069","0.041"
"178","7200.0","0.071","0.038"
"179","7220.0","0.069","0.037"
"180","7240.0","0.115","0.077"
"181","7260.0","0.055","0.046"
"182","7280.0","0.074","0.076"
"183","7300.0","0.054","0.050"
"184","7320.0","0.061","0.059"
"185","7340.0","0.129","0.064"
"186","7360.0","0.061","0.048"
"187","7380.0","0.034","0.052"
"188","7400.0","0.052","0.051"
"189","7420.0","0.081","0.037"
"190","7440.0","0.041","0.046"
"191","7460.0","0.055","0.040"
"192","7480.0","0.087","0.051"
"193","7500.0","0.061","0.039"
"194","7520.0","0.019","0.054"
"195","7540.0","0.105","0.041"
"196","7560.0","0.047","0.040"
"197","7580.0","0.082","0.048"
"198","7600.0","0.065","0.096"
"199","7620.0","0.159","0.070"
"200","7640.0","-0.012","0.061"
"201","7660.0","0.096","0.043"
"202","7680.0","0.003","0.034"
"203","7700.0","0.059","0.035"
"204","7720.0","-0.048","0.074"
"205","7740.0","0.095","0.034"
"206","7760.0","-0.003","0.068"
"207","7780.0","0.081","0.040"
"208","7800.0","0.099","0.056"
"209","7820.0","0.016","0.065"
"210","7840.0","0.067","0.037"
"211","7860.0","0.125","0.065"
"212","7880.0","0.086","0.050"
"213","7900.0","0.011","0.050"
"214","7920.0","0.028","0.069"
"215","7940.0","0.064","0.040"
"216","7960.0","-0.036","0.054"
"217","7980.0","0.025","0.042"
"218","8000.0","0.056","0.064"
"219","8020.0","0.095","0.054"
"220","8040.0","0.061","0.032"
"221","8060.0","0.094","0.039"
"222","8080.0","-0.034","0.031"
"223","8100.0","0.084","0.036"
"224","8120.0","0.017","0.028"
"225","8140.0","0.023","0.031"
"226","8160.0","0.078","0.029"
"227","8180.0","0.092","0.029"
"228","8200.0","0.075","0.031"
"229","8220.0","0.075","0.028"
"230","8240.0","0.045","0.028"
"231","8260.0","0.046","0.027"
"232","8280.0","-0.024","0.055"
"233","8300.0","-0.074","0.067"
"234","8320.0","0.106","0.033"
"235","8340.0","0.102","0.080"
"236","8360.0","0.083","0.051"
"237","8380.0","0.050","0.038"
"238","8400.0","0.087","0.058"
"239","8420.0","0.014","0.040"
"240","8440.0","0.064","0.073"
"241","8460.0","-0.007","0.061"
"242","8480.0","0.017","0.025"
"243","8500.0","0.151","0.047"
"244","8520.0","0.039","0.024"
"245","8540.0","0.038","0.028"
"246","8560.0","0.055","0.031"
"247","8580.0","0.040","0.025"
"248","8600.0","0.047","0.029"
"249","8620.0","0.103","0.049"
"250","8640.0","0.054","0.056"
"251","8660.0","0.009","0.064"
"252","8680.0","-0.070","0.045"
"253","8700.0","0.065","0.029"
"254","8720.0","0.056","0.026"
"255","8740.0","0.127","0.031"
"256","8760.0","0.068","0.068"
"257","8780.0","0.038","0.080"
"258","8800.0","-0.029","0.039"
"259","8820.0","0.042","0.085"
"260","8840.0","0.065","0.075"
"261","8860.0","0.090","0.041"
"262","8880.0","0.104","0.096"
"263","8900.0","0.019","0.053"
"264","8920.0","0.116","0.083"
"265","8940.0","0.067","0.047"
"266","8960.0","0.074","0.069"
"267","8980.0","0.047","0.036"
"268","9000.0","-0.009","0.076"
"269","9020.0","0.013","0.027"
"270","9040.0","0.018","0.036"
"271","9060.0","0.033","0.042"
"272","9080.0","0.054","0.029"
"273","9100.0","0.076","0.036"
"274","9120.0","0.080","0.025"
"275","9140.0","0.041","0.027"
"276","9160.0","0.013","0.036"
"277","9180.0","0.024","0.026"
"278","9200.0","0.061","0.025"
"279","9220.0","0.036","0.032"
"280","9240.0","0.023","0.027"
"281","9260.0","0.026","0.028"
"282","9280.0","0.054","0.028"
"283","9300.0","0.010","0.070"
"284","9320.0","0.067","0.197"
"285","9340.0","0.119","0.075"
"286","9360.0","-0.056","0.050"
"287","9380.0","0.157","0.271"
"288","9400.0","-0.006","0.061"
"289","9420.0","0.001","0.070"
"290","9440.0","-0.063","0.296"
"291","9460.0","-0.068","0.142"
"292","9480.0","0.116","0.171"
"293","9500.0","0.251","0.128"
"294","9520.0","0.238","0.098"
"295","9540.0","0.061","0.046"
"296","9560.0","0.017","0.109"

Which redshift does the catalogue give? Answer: 0.06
